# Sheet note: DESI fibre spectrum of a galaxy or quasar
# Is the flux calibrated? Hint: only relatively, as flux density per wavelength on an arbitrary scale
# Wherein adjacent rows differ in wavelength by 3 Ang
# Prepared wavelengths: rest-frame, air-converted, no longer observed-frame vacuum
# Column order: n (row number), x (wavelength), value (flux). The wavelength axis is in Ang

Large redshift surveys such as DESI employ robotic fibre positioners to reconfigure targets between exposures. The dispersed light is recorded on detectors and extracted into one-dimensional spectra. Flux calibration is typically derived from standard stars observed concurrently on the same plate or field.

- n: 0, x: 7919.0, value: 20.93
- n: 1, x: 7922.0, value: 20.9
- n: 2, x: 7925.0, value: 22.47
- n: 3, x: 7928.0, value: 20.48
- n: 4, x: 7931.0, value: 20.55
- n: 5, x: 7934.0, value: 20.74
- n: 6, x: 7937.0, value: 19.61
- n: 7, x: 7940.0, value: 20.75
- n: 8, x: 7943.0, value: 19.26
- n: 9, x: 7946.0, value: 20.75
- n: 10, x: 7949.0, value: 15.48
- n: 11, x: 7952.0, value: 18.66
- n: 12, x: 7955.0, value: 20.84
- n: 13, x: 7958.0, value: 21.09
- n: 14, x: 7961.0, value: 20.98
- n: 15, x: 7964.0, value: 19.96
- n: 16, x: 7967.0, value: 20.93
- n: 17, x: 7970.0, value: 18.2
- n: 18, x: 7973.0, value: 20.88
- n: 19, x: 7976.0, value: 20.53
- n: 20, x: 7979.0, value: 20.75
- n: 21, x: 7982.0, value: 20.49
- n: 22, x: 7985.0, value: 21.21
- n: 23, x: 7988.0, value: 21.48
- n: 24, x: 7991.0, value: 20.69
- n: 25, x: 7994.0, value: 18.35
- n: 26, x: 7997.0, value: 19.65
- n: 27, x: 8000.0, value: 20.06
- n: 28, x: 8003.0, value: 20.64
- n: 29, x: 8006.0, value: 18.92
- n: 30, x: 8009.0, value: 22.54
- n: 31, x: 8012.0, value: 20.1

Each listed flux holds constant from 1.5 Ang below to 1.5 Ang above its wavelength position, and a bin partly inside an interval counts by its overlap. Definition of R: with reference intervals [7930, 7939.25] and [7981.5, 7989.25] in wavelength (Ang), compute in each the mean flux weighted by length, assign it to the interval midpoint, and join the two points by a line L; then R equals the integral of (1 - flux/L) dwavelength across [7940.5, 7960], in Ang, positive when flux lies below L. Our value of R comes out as 1.1 Ang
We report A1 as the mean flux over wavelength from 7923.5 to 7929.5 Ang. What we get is 21.5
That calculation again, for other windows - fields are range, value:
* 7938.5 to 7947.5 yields 20.3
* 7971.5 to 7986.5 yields 20.8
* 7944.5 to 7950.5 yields 18.1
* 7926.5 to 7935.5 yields 20.6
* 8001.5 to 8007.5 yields 19.8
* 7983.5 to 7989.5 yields 21.3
